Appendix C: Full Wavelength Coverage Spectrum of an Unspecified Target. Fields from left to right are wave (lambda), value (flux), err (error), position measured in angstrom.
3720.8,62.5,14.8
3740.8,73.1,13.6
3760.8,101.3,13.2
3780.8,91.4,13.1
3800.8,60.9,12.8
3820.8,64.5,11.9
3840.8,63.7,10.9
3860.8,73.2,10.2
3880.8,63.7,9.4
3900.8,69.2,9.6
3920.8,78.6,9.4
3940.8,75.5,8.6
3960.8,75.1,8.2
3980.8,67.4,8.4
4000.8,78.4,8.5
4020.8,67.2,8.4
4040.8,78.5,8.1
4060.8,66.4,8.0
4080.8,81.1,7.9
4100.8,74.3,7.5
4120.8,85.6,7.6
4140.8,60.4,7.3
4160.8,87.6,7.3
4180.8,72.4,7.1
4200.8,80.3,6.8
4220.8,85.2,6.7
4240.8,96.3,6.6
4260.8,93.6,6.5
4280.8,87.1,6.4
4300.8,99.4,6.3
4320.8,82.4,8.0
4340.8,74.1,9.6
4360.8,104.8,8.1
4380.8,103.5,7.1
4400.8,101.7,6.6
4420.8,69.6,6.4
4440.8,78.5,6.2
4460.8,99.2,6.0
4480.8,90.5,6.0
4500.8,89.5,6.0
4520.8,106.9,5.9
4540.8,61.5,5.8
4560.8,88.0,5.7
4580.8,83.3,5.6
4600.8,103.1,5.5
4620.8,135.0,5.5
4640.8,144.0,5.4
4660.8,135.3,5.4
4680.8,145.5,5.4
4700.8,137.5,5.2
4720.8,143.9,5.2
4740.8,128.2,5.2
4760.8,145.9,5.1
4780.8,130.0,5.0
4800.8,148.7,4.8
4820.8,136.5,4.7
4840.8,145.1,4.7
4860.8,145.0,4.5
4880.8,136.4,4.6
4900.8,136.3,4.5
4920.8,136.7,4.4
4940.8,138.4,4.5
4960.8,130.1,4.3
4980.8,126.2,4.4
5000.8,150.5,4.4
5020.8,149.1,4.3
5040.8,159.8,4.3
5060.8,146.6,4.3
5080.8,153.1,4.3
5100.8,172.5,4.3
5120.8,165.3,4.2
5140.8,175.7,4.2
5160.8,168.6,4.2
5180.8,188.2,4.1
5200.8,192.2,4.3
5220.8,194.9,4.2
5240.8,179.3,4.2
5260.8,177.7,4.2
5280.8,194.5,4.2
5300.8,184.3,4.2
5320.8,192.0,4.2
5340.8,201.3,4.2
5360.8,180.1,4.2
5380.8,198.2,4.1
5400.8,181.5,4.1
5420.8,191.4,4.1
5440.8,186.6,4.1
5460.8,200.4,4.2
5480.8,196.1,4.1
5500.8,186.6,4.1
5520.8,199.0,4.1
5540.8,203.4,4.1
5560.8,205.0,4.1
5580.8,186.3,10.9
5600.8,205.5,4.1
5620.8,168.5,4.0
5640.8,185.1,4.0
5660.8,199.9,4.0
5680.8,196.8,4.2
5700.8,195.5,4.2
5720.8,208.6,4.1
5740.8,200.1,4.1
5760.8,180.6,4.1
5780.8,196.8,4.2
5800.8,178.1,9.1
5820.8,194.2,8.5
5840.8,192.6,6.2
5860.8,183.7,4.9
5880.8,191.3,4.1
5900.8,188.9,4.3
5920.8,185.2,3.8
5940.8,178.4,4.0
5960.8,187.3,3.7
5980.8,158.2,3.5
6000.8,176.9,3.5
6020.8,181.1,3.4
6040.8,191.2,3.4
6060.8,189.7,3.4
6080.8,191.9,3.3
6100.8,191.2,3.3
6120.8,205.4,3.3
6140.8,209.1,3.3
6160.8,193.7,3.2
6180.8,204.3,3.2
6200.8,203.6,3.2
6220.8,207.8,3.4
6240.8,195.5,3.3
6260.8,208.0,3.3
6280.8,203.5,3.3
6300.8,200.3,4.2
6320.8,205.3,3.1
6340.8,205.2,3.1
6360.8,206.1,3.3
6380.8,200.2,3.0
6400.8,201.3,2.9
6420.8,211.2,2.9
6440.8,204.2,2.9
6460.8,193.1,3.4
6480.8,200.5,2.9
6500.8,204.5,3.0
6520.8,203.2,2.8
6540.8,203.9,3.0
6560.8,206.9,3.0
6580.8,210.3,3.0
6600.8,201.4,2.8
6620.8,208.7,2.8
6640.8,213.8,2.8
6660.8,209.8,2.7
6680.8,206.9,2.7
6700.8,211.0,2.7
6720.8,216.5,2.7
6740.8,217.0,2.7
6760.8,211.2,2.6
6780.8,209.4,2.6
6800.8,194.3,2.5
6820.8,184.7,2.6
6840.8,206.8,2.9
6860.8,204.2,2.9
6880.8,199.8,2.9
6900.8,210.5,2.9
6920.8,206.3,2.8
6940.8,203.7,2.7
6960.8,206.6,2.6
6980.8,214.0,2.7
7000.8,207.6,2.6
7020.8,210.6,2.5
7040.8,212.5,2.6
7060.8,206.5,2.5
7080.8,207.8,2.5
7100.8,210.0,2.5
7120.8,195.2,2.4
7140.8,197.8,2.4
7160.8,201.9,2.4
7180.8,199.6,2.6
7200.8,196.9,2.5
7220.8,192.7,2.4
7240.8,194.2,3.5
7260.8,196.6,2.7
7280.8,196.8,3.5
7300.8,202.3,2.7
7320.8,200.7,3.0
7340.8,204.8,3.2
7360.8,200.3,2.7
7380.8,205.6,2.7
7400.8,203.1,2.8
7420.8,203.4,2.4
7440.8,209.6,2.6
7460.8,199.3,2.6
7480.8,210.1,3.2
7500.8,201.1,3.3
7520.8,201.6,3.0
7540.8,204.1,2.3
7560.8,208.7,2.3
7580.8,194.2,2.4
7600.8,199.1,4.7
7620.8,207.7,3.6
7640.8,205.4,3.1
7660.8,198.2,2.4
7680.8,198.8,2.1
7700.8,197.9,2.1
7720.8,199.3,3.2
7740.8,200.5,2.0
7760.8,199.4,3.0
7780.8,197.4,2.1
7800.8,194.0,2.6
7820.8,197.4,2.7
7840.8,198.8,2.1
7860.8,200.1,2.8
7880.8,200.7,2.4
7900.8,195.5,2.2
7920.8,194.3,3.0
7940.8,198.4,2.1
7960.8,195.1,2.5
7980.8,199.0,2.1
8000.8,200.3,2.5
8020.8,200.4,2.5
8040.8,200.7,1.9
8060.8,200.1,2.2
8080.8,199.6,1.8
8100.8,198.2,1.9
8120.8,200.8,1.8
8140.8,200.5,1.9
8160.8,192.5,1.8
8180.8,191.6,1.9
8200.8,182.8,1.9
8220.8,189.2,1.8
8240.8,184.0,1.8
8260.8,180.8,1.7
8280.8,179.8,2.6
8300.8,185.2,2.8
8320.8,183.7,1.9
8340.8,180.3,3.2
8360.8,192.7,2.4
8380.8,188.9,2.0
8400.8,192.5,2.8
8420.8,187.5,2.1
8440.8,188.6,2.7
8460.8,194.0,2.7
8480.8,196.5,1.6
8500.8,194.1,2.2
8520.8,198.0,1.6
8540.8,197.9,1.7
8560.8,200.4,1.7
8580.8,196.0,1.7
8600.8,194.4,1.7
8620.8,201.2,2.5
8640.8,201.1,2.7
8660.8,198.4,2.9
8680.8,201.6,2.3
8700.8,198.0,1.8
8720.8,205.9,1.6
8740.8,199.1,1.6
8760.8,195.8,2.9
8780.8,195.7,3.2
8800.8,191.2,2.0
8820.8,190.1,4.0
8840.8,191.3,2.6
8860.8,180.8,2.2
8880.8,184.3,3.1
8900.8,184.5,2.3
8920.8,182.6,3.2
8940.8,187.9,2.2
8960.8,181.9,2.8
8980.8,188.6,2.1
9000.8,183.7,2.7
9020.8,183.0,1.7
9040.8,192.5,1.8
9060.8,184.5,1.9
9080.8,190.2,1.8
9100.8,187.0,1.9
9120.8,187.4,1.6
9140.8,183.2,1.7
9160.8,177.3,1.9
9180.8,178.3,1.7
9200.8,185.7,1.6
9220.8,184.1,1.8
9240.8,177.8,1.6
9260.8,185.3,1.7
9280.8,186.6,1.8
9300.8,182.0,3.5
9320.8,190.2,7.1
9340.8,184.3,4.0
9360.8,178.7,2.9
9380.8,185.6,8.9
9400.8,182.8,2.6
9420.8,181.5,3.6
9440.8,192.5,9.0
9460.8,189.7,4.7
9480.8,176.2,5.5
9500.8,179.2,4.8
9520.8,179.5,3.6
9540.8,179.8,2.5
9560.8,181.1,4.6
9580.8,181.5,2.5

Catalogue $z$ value 0.16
